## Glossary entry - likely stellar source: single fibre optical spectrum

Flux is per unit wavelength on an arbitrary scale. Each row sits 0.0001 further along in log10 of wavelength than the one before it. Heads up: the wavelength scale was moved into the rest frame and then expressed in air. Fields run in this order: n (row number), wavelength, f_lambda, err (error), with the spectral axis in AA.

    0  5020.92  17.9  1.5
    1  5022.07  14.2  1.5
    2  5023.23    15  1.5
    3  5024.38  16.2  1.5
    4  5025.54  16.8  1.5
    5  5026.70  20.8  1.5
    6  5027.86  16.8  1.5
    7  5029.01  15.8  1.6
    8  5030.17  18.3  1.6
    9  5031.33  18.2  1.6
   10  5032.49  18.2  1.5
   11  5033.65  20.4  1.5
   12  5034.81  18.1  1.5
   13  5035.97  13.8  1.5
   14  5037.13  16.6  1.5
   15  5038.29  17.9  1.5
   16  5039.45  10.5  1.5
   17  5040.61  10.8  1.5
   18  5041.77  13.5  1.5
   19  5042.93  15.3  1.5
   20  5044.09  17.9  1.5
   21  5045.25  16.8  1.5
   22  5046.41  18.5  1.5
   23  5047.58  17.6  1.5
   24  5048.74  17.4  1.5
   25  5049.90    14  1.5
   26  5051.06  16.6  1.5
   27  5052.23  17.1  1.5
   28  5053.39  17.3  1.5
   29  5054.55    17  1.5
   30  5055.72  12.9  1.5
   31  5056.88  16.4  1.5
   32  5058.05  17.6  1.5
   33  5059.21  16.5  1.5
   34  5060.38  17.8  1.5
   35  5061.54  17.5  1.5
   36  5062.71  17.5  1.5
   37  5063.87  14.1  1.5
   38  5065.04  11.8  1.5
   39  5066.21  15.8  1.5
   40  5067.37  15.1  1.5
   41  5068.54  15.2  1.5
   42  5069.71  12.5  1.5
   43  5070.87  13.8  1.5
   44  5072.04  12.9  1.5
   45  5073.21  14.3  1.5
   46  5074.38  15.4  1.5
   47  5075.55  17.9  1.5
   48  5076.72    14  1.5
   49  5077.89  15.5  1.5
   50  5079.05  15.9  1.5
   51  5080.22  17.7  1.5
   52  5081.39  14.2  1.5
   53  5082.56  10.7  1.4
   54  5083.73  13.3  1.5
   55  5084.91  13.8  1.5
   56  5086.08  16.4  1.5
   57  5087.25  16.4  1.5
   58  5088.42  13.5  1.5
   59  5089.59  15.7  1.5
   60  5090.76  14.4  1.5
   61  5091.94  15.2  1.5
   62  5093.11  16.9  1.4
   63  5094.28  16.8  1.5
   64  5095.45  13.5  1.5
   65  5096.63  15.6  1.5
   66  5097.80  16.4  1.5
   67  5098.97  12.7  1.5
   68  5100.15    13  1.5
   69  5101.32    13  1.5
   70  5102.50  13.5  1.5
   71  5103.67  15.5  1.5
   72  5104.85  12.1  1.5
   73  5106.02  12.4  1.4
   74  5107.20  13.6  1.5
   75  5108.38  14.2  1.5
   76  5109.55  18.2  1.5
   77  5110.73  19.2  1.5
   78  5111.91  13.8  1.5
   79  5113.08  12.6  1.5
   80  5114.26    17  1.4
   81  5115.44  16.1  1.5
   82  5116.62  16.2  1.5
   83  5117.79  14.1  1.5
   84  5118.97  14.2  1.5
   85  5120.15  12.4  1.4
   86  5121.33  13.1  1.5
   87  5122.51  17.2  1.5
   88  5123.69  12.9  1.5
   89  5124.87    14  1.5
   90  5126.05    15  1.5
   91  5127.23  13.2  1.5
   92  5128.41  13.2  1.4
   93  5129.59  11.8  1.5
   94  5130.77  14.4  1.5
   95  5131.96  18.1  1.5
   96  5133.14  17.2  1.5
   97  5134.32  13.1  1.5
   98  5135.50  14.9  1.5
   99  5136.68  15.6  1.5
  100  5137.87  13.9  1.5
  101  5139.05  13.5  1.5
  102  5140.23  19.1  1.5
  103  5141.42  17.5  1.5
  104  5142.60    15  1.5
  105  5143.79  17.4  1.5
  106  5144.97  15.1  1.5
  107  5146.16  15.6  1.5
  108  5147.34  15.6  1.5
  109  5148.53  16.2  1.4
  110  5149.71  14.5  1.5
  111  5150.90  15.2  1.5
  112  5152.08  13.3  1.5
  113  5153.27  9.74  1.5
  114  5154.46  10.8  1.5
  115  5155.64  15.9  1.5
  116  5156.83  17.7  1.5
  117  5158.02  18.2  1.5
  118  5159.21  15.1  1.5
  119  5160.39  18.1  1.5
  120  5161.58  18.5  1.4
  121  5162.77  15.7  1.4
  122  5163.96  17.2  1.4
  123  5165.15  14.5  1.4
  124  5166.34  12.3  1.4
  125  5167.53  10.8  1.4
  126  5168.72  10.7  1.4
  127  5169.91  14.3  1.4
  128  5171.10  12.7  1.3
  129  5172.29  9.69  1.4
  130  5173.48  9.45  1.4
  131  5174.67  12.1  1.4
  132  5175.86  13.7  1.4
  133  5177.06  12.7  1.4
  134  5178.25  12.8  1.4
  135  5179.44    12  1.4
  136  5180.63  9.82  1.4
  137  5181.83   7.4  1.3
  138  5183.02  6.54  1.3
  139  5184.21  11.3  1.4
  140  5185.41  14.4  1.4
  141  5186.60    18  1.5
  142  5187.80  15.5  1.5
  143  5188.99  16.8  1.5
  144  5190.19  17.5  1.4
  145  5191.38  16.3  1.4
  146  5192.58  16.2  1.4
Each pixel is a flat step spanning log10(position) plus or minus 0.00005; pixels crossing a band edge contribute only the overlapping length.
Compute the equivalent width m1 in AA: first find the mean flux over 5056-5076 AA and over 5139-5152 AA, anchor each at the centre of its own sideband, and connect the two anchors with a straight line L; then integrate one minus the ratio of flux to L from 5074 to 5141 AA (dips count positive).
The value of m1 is 3.57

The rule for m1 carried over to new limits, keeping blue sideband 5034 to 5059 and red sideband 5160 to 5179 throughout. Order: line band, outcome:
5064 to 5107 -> 1.8 AA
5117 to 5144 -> -1.2 AA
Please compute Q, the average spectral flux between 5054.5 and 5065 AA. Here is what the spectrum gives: 16.1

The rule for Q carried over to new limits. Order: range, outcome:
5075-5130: 14.6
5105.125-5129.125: 14.6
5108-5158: 15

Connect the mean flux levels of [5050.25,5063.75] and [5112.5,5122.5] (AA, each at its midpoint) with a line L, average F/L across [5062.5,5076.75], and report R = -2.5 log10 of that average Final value 0.11 mag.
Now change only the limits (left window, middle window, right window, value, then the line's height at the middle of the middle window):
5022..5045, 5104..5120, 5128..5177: 0.02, 15.1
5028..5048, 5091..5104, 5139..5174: 0.06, 15.5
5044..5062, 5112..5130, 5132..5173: 0.09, 15.5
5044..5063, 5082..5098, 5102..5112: 0.04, 15.4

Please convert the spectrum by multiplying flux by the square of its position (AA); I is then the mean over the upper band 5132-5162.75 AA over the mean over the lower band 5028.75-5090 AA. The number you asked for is 1.03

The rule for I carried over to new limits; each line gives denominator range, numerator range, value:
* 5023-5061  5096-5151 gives 0.93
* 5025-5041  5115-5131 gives 0.88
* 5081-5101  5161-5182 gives 0.90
